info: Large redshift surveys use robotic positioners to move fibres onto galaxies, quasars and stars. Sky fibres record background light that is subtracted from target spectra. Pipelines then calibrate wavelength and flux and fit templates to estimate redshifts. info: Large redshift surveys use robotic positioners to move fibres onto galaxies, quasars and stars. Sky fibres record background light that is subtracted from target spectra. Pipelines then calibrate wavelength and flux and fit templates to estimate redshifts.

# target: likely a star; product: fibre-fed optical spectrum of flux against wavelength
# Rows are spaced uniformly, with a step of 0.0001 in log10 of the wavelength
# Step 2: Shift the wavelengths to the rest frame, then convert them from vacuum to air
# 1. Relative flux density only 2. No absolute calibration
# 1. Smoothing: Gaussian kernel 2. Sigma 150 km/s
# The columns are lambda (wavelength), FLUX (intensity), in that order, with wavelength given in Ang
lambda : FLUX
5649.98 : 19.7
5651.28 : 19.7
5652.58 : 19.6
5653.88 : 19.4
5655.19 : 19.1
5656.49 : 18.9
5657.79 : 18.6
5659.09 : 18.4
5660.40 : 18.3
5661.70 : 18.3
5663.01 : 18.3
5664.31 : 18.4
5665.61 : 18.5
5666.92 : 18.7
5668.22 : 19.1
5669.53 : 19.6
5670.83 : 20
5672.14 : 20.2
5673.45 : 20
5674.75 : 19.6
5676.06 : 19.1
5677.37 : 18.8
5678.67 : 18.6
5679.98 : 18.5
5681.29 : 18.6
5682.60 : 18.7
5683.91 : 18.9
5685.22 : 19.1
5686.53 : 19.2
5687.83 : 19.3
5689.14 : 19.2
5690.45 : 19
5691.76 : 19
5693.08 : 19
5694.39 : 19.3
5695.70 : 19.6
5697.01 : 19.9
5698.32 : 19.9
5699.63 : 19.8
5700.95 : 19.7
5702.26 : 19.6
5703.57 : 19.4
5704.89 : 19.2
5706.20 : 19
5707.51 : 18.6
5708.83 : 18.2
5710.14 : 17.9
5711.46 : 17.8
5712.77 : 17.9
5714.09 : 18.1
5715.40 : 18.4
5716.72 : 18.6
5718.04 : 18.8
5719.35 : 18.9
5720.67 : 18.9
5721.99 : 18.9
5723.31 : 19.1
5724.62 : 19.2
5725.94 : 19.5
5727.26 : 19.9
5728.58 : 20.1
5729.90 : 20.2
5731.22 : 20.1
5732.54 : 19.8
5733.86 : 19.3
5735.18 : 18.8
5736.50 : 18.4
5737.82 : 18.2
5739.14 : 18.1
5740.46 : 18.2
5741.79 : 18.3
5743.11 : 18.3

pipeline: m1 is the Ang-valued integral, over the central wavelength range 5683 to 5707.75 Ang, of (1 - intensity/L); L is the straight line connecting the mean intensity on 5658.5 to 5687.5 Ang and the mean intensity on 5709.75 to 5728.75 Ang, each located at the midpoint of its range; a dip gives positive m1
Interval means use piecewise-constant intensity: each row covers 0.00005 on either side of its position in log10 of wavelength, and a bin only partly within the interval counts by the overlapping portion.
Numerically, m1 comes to -0.6 Ang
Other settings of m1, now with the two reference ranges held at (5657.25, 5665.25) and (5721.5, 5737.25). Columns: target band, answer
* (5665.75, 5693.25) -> -0.7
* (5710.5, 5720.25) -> 0.4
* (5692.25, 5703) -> -0.4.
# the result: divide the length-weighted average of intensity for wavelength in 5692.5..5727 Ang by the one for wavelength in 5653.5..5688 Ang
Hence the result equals 1.0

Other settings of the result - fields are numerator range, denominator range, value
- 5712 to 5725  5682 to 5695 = 0.98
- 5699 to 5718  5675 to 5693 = 0.99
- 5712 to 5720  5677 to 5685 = 0.99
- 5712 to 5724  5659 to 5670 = 1.00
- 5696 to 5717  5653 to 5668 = 1.01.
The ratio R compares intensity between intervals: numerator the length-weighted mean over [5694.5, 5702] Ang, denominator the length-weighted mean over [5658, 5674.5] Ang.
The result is 1.0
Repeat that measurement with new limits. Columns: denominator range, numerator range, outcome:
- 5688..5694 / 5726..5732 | 1.05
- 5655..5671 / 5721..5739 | 1.03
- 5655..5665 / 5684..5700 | 1.04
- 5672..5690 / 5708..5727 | 0.97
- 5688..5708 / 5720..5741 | 0.99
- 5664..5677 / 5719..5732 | 1.01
